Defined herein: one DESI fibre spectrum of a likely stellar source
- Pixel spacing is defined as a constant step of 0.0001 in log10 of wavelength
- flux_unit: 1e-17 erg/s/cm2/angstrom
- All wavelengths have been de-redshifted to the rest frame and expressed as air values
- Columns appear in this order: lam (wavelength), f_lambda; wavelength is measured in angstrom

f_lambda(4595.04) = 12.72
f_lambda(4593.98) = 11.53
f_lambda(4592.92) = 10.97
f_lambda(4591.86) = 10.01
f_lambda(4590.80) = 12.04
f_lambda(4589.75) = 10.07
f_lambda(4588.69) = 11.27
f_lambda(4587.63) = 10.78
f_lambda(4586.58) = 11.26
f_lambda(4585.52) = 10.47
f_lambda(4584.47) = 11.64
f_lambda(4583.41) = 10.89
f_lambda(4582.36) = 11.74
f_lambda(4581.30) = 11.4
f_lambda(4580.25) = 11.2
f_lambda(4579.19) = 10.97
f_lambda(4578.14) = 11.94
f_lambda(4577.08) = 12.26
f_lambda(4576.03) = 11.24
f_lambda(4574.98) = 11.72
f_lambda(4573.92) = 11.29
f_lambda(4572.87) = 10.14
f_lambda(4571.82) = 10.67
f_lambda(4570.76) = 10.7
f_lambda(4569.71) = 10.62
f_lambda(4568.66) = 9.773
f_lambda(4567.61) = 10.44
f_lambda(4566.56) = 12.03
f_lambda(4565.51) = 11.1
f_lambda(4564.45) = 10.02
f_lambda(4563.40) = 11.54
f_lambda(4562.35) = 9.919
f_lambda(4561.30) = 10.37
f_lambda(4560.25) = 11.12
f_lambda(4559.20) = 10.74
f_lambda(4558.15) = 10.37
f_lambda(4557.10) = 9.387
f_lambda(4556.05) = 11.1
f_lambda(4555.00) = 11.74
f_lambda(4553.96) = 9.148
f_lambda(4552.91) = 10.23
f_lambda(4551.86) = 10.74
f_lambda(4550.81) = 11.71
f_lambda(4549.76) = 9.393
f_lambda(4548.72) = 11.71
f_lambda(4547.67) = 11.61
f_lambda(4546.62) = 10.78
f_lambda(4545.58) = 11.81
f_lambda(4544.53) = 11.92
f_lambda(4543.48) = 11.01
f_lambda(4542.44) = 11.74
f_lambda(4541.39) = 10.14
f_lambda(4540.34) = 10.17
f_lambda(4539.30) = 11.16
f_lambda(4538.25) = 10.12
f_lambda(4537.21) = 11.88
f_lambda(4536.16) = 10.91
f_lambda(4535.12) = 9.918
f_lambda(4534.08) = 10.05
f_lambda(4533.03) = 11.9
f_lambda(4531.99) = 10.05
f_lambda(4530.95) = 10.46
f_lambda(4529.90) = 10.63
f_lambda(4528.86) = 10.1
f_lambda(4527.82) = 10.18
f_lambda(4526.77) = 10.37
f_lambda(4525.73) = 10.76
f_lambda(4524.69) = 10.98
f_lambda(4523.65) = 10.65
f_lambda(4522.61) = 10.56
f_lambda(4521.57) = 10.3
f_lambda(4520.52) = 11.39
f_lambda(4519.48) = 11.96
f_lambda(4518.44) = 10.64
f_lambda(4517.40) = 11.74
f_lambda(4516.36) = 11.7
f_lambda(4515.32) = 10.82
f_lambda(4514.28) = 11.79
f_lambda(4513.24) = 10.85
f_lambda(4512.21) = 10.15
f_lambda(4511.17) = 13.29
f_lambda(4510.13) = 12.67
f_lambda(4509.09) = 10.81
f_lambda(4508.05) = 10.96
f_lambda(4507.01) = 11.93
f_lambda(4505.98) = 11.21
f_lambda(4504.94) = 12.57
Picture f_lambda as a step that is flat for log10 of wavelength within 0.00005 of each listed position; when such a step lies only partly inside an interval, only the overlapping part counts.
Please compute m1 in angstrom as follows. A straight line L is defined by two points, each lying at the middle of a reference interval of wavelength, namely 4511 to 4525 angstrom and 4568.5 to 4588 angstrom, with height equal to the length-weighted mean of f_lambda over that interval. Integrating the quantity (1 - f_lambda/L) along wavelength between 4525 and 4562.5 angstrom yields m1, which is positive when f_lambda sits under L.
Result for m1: 1.4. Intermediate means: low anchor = 11.2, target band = 10.7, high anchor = 11.1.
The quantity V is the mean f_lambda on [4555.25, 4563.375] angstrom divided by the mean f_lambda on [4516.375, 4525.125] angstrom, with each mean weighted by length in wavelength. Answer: 1.0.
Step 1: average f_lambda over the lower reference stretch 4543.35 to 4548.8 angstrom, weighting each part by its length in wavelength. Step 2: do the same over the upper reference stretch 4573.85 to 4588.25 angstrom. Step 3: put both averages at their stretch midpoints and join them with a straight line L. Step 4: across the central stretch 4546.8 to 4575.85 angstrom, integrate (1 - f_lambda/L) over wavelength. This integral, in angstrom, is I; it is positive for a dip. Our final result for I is 1.77 angstrom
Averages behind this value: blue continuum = 11.5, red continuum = 11.3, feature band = 10.7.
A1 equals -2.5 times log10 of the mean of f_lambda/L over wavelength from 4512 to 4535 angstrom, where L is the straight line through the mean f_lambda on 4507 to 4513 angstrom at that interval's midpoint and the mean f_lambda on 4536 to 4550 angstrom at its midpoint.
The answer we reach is 0.05 mag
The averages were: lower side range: 11.6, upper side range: 11.1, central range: 10.8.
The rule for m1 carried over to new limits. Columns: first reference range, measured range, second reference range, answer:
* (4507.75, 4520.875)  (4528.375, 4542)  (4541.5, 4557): 0.7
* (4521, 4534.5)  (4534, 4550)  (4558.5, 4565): -0.6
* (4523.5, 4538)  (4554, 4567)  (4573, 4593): 0.3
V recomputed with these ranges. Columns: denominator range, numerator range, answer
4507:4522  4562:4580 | 0.96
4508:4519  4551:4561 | 0.92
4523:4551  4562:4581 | 1.02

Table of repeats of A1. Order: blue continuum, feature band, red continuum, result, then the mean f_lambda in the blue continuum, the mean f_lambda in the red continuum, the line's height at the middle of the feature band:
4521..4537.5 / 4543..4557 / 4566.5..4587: -0.01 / 10.6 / 11.1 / 10.8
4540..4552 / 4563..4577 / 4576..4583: 0.05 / 11.1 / 11.5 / 11.4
